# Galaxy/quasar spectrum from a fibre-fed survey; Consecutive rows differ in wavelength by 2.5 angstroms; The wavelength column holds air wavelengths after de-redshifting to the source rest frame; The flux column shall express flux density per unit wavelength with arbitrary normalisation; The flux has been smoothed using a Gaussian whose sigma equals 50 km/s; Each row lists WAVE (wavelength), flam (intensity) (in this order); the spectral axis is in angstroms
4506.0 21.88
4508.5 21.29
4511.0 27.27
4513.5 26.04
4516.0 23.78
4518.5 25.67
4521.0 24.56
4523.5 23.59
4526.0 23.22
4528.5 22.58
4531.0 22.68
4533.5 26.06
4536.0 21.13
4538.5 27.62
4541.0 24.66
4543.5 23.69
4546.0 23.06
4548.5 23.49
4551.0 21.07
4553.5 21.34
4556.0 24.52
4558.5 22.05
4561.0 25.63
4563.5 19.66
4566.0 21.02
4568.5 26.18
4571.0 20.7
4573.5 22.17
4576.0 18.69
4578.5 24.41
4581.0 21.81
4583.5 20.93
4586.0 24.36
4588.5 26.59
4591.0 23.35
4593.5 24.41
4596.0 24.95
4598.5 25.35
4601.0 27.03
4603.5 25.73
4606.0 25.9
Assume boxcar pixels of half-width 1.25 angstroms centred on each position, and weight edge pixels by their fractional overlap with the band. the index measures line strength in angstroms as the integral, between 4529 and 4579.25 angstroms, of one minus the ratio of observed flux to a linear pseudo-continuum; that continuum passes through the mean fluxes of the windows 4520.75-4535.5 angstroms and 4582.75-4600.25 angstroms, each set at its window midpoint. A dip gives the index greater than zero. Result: 2.0 angstroms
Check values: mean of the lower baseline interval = 23.6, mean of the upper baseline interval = 24.5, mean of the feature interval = 23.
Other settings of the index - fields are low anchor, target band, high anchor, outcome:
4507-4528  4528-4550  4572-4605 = 0.3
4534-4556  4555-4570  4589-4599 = 0.5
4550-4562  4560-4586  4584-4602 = 1.8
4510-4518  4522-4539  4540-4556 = 0.5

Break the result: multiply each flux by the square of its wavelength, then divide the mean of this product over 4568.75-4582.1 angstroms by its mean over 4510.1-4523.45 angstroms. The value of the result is 0.89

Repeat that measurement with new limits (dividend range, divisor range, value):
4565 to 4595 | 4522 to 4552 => 0.99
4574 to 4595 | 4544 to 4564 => 1.03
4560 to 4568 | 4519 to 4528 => 0.96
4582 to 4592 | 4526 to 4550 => 1.02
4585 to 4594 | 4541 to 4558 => 1.10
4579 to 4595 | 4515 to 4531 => 1.02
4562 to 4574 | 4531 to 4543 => 0.91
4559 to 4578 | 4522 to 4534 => 0.96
